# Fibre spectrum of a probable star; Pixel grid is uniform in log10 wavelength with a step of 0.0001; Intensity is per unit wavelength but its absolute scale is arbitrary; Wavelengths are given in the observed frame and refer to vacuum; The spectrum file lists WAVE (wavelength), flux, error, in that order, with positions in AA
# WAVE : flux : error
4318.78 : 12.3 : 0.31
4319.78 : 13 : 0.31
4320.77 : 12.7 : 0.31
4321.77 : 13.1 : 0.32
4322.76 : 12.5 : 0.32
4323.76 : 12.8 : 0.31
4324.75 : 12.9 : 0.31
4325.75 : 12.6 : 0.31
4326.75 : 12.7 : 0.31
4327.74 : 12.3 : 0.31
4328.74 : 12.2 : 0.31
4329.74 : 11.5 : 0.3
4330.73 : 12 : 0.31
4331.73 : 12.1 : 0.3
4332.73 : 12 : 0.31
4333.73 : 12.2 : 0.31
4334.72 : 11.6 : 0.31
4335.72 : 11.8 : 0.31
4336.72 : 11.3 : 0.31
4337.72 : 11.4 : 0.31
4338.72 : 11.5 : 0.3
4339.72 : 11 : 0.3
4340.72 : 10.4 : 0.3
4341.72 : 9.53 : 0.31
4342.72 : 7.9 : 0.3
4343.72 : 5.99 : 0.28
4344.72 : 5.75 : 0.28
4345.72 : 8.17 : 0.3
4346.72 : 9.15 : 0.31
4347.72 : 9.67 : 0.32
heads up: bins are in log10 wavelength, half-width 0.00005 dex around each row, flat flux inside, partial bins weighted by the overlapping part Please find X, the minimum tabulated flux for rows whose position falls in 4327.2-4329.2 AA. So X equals 12.2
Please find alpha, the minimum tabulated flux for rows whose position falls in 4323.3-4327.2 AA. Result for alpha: 12.6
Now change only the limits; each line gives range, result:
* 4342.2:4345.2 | 5.75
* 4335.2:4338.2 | 11.3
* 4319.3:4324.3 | 12.5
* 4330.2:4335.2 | 11.6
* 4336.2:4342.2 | 9.53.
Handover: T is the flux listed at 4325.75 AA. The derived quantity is 12.6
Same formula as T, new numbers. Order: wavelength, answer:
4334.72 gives 11.6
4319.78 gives 13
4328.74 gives 12.2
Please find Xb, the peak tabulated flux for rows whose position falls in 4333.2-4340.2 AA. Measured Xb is 12.2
